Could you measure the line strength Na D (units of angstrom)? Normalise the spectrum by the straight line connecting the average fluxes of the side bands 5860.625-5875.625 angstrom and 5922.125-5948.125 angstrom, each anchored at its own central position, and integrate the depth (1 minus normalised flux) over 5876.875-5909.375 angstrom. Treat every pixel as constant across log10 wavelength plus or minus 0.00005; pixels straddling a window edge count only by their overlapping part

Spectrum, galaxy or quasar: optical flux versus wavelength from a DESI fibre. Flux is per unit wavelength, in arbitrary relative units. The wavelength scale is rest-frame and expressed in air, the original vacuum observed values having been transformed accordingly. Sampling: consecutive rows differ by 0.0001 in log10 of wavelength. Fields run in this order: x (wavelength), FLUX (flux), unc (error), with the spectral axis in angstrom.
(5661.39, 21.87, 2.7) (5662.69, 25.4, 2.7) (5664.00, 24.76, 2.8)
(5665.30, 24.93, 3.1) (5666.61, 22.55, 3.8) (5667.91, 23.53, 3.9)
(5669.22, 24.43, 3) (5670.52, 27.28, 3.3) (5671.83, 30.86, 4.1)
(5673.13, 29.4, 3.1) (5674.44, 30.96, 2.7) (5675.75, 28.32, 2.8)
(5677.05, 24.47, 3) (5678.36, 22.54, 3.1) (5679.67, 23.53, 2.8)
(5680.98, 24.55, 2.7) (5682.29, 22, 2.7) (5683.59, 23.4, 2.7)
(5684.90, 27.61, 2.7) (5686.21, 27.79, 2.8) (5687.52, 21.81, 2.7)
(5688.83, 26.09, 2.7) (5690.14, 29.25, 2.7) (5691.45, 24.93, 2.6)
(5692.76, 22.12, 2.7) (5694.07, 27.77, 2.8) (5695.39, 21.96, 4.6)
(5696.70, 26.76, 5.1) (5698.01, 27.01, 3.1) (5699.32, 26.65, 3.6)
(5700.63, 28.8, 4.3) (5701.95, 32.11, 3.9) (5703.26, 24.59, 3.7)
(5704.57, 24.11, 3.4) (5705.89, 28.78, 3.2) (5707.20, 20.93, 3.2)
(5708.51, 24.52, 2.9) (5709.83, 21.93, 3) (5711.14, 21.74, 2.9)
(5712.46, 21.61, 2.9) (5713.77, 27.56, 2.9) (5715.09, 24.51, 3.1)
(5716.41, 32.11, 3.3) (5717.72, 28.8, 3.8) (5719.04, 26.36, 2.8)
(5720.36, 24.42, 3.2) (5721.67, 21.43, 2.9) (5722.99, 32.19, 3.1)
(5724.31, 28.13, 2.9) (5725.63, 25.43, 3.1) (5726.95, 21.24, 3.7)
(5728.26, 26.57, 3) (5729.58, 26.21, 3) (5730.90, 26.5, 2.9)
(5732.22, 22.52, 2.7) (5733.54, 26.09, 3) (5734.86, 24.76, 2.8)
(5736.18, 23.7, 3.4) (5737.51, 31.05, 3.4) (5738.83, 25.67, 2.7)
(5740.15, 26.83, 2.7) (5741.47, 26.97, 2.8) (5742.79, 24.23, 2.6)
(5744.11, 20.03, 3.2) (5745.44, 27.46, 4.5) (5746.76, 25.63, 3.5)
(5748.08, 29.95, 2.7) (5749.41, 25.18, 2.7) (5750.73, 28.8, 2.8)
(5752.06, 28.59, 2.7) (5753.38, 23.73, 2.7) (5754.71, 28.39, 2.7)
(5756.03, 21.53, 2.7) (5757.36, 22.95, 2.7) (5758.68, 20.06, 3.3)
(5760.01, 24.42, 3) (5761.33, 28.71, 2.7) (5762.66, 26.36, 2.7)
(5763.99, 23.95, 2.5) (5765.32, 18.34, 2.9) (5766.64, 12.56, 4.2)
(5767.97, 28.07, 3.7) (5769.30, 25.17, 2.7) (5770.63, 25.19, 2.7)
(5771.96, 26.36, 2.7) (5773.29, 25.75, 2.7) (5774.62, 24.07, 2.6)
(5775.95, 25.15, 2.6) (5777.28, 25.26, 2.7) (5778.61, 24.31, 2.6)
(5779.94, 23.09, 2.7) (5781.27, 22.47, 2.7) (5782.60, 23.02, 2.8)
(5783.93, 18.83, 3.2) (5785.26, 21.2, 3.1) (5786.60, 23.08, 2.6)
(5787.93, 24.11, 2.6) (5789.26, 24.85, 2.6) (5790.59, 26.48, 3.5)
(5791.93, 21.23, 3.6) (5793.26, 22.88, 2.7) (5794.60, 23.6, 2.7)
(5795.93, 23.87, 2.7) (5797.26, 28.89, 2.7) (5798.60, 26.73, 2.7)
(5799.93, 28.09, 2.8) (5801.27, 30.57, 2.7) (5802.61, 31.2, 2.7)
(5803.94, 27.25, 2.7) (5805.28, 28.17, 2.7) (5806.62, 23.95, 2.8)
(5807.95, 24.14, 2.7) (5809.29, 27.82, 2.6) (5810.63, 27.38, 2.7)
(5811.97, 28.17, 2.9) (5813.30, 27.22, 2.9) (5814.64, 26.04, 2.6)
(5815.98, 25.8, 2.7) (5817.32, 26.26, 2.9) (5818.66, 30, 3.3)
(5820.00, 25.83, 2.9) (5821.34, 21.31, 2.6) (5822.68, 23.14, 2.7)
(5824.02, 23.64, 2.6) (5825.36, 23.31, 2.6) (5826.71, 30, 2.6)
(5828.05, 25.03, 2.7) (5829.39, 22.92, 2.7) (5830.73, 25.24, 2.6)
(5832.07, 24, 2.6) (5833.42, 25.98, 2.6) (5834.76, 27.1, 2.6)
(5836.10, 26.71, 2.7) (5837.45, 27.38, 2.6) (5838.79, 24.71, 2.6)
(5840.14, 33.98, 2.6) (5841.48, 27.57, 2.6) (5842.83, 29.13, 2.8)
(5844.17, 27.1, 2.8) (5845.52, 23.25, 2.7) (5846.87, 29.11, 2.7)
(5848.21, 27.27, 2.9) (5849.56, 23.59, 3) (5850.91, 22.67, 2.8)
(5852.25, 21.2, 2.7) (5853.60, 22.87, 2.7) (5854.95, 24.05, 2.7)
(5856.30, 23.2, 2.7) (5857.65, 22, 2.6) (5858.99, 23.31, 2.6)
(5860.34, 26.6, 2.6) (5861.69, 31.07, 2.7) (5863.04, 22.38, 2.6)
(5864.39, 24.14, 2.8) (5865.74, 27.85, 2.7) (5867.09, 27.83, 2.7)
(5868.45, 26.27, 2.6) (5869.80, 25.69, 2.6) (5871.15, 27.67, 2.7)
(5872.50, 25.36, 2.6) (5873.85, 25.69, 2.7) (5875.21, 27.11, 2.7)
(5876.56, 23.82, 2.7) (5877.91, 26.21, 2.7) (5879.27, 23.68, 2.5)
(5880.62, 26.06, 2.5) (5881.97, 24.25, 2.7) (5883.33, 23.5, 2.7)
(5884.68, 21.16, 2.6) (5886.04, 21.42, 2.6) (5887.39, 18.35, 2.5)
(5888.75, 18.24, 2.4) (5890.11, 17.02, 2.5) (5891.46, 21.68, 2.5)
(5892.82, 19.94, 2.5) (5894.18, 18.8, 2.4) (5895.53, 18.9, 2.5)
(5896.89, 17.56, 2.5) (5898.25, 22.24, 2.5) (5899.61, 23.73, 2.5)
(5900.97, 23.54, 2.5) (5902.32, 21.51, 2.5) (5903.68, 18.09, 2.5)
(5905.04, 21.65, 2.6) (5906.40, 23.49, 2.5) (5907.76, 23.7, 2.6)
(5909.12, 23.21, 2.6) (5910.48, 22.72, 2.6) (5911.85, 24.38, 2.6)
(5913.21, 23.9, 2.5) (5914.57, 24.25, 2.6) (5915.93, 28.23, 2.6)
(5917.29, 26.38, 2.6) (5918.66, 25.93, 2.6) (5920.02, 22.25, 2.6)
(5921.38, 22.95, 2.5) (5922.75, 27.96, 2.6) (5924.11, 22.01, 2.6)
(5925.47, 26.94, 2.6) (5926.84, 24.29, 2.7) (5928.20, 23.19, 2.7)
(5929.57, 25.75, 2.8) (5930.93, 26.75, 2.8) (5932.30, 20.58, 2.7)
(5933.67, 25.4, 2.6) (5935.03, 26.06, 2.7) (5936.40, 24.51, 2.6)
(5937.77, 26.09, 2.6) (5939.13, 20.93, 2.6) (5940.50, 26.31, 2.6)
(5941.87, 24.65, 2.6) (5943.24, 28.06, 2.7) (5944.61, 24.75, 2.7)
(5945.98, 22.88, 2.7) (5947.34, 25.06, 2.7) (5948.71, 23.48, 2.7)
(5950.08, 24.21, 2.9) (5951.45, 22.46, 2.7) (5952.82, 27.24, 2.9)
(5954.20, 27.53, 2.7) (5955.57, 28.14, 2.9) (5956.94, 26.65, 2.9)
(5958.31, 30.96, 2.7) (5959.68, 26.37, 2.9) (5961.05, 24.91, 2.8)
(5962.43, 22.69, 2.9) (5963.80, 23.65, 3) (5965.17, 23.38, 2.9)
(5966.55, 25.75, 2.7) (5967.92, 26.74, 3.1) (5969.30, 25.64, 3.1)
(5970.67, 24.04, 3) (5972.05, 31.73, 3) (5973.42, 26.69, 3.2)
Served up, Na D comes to 5.4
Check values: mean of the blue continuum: 26.4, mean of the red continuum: 24.8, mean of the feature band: 21.6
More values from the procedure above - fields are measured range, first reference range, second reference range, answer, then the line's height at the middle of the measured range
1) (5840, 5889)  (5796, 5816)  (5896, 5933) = 0.8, 25.3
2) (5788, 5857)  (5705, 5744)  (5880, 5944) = -4.6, 24.3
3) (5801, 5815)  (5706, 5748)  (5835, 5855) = -0.8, 25.9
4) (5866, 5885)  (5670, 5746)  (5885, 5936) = -1.7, 23.3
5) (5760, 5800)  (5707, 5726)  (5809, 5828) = 2.9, 25.9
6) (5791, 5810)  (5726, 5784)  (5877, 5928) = -1.7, 24.1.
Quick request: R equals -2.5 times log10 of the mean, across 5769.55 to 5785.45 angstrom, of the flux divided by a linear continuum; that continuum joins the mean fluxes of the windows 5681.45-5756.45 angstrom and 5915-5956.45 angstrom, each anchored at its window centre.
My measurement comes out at 0.08 mag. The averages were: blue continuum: 25.7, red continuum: 25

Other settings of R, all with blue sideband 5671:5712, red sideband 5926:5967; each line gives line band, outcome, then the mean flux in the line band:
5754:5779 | 0.07 mag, 24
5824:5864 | -0.01 mag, 25.6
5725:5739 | 0.01 mag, 25.4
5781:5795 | 0.12 mag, 22.9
